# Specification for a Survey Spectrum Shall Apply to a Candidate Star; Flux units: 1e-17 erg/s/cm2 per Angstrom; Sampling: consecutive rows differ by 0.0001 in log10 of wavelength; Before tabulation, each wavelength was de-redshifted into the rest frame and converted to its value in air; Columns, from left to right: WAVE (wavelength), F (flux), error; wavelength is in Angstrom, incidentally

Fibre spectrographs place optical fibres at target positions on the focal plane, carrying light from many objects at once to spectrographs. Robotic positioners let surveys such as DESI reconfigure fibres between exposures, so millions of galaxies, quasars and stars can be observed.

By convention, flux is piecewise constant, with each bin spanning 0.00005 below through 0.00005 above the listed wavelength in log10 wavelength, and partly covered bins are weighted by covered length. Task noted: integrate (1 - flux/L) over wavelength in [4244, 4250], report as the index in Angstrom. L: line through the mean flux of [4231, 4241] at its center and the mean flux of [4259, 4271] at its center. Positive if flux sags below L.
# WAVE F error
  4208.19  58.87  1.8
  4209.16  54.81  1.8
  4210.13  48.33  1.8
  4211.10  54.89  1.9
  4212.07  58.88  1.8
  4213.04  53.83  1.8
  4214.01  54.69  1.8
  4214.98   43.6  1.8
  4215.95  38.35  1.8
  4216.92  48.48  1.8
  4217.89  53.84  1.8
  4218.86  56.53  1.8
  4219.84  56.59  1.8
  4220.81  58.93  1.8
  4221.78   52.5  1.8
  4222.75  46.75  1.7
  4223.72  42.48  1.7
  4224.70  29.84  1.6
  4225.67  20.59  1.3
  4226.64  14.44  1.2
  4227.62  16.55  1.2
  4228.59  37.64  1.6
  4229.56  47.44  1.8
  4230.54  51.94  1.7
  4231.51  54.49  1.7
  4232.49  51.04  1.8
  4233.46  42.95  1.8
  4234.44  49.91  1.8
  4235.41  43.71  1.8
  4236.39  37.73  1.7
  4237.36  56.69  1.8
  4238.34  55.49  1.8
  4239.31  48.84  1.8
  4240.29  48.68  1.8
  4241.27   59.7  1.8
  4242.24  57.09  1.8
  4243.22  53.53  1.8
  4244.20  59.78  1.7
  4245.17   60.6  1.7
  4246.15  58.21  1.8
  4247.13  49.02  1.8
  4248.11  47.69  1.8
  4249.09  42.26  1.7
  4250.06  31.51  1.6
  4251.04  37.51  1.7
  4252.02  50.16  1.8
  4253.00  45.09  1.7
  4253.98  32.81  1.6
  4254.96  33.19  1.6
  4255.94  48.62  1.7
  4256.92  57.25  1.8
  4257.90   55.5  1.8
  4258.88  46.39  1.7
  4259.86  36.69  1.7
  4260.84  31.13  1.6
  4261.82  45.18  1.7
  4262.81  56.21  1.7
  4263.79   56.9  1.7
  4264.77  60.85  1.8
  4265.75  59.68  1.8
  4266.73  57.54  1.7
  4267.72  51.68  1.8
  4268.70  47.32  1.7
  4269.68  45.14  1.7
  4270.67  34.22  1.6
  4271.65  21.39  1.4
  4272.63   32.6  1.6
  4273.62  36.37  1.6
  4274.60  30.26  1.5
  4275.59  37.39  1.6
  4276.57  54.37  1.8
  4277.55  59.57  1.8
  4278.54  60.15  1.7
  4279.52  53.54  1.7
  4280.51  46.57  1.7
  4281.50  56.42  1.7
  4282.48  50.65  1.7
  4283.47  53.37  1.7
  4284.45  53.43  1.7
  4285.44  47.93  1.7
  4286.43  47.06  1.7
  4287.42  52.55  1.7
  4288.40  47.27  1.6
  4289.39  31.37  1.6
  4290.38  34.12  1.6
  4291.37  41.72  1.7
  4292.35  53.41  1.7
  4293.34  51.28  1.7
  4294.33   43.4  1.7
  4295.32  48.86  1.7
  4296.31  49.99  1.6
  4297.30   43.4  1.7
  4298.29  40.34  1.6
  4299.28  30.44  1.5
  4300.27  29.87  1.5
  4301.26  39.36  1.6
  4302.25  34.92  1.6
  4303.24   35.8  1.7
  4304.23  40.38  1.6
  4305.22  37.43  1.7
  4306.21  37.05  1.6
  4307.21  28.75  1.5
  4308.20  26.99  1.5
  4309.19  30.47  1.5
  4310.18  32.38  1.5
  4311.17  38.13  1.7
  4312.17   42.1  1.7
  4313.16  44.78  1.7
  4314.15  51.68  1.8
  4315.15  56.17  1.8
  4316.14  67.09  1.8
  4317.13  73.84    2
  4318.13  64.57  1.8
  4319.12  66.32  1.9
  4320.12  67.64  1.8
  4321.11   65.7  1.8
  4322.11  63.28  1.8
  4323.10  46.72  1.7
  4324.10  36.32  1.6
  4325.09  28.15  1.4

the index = -0.3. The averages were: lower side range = 49.2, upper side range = 48.6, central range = 51.1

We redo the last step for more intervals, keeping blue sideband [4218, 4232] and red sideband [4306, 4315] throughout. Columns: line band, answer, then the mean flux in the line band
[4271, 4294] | -3.9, 45.7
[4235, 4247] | -3.5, 53.3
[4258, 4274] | -2.1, 45.3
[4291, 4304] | -1.1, 41.7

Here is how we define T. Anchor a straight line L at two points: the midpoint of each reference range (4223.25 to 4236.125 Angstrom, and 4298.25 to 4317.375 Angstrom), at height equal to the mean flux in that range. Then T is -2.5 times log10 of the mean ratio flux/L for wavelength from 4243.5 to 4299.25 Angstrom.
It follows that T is -0.18 mag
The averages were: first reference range 38.7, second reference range 40.5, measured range 46.6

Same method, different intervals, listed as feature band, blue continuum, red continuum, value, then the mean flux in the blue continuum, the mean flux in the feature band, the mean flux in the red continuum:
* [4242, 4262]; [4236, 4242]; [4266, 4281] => 0.06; 51.7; 46.5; 44.8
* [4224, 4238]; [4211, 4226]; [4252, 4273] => 0.19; 48.3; 39.8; 45.7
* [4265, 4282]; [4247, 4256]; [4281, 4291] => -0.03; 41.2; 46.4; 47.3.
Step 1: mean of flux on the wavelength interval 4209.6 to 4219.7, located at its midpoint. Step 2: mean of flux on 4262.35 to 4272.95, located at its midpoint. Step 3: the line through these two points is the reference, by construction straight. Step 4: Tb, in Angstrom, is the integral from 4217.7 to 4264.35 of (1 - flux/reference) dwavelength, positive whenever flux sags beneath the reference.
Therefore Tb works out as 2.98 Angstrom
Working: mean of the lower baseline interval 51.3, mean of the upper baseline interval 47.8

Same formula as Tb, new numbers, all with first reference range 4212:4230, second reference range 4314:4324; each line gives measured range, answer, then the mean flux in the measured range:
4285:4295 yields 2.0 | 45.1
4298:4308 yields 4.0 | 35.1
